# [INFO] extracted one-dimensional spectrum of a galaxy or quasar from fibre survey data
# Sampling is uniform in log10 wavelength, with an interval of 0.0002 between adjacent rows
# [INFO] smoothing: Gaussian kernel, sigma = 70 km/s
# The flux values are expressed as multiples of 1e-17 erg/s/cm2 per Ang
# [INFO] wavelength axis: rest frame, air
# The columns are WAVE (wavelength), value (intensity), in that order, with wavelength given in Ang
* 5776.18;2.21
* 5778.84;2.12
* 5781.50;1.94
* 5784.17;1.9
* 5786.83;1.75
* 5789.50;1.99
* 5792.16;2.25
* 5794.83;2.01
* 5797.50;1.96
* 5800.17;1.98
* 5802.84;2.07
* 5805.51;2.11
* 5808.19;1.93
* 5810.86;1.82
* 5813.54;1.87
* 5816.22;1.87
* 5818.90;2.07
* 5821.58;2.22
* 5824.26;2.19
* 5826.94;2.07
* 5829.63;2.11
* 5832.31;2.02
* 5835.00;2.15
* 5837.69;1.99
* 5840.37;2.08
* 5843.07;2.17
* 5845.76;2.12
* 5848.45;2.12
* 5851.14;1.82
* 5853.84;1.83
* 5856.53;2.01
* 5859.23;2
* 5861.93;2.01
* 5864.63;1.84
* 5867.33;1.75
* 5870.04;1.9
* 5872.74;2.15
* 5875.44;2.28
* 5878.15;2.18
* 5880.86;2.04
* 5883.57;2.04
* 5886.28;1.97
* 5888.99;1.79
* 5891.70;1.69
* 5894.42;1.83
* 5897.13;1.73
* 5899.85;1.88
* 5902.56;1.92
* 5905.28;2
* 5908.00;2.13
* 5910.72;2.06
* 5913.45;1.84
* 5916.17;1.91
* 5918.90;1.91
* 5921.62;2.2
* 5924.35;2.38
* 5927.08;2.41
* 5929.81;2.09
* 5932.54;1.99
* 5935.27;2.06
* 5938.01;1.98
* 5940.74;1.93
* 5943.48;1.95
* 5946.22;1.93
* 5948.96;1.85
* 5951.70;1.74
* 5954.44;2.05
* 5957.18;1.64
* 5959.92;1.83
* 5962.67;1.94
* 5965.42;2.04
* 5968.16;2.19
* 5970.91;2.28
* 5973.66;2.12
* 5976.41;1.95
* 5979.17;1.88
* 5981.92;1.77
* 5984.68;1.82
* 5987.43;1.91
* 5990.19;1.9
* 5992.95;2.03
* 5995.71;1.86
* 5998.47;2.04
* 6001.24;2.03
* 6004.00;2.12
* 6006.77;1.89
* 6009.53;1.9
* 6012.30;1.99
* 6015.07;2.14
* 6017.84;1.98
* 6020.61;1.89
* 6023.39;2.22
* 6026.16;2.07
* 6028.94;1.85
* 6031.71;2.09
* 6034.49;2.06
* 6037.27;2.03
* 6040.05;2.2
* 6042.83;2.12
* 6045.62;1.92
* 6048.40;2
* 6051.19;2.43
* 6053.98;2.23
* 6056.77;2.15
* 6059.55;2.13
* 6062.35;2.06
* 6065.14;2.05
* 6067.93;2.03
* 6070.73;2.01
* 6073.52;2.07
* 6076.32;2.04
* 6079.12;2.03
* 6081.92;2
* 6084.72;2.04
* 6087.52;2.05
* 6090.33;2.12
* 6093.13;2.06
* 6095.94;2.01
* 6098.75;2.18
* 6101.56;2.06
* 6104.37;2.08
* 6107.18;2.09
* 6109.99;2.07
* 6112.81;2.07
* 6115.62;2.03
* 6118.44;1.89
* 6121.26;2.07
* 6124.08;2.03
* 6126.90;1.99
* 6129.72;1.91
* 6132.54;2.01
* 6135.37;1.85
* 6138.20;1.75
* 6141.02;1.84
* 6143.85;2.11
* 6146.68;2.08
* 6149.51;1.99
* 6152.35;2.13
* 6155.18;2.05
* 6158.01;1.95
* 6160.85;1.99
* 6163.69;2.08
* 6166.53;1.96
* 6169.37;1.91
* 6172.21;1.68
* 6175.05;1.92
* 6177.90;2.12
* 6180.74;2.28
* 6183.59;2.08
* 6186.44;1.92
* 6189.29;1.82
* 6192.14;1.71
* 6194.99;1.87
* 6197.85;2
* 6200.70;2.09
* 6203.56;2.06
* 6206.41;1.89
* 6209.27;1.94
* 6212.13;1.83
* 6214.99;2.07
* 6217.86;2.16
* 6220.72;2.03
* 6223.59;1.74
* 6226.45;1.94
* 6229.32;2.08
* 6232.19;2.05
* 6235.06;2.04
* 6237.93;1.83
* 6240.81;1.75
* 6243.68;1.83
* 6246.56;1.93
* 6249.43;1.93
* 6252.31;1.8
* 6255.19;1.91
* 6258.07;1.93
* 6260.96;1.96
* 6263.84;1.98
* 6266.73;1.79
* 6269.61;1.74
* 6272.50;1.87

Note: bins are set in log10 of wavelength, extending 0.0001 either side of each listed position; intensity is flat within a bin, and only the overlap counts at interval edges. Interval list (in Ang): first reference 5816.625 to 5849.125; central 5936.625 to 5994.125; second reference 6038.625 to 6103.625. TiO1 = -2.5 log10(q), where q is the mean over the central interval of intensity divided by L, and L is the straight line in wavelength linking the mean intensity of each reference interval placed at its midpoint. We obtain 0.08 mag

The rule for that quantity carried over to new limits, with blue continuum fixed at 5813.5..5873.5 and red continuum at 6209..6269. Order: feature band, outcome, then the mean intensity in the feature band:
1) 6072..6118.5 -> -0.05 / 2.06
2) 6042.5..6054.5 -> -0.09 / 2.13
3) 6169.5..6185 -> -0.04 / 2.01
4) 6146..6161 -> -0.05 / 2.03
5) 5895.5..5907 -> 0.06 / 1.89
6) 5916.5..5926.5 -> -0.08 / 2.16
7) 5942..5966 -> 0.06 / 1.88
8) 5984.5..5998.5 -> 0.03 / 1.93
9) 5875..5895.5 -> 0.02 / 1.96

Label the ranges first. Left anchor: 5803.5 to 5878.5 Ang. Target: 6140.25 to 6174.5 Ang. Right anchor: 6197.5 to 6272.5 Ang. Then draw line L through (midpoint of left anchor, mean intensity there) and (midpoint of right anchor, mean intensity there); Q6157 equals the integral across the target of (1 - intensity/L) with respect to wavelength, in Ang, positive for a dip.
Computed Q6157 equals -0.6 Ang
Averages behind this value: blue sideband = 2.02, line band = 1.98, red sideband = 1.93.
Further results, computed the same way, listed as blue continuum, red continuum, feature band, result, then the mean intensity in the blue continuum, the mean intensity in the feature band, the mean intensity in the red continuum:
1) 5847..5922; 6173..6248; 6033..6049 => -0.8 Ang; 1.96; 2.06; 1.96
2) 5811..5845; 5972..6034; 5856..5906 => 2.2 Ang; 2.06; 1.95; 1.98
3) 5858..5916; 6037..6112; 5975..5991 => 1.2 Ang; 1.95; 1.87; 2.08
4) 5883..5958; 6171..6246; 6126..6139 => 0.3 Ang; 1.96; 1.91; 1.95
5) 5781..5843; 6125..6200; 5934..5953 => 0.7 Ang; 2.02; 1.92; 1.96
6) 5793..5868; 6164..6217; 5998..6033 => -0.6 Ang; 2.01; 2.02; 1.96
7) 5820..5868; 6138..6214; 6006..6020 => 0.1 Ang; 2.03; 1.98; 1.97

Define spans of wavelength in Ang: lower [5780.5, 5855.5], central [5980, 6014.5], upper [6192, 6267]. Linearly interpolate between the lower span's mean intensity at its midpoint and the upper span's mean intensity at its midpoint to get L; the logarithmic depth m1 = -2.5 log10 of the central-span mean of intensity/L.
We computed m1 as 0.02 mag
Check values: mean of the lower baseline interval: 2.02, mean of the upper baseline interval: 1.94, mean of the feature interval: 1.94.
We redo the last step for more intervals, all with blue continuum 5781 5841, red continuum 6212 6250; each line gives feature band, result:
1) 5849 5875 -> 0.04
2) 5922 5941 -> -0.07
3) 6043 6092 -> -0.06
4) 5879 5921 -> 0.04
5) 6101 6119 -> -0.04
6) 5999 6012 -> 0.00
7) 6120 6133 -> -0.02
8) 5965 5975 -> -0.09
